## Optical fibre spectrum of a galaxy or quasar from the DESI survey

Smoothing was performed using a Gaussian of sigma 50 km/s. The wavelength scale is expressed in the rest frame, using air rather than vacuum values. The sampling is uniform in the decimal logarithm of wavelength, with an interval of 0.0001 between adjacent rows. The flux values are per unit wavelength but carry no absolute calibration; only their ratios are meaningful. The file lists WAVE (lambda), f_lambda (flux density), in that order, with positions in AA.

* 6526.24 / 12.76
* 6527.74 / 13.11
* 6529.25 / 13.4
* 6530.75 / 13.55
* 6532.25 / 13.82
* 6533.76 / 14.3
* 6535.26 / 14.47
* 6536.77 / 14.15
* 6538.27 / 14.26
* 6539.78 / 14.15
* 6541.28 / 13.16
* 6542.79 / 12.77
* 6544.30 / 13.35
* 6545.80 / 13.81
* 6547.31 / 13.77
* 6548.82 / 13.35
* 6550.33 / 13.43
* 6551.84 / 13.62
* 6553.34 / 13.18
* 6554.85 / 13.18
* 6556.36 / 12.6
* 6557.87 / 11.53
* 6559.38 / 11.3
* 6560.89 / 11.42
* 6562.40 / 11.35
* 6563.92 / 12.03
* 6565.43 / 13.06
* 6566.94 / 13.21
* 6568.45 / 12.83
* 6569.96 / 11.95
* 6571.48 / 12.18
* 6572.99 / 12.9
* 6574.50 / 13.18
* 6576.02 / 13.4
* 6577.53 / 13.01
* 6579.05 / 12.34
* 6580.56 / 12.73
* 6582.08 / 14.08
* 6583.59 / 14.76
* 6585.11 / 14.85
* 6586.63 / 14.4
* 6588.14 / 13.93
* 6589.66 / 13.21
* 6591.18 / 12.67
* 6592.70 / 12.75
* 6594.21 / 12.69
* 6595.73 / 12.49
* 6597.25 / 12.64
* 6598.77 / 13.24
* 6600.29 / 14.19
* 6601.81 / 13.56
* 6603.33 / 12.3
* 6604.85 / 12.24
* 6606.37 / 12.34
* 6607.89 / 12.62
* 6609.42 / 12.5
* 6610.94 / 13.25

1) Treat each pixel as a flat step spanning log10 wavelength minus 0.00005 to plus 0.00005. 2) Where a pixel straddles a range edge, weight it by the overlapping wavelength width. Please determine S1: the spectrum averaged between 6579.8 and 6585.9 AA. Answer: 14.1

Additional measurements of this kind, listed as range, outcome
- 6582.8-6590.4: 14.2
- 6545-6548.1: 13.8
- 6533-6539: 14.3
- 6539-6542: 13.7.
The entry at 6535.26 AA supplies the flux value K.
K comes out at 14.47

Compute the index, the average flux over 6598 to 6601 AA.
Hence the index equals 13.7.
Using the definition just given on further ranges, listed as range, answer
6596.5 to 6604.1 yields 13.2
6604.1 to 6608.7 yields 12.4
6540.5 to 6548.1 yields 13.4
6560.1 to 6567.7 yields 12.2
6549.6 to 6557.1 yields 13.2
